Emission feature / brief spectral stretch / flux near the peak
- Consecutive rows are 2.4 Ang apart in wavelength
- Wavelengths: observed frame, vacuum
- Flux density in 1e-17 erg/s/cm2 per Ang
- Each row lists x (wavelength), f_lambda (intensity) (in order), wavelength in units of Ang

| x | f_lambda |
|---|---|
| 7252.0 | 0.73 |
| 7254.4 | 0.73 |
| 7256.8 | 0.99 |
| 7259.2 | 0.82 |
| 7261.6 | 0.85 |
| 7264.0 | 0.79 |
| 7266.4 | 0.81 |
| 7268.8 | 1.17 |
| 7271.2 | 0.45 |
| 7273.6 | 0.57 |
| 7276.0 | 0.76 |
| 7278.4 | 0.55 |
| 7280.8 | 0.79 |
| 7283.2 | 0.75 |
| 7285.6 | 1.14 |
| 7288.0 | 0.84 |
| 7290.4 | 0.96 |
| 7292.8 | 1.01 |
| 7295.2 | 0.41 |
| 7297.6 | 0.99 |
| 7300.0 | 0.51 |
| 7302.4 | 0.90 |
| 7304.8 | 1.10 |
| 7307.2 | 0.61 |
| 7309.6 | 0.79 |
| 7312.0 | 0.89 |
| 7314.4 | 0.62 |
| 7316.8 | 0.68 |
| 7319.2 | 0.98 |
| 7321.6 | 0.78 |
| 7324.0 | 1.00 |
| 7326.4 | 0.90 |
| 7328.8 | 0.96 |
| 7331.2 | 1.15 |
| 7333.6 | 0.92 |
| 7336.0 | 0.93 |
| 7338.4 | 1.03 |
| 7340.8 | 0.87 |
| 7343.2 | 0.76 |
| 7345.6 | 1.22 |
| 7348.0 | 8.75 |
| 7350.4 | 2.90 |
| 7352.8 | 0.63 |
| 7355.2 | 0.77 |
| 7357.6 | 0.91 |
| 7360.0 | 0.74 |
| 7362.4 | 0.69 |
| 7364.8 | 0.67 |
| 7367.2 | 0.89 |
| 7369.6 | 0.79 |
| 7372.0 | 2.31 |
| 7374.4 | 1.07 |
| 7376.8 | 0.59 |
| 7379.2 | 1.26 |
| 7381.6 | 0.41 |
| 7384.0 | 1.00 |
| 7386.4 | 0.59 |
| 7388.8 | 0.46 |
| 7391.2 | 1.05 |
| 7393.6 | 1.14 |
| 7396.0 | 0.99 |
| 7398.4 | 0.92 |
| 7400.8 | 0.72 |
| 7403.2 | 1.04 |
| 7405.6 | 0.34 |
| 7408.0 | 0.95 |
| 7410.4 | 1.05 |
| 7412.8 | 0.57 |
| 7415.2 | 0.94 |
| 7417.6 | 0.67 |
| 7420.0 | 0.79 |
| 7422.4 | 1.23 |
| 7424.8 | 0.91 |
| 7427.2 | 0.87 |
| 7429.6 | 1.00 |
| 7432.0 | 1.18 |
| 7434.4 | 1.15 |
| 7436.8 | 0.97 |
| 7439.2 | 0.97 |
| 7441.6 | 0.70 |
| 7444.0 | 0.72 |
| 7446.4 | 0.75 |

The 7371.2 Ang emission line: [N II] 6583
